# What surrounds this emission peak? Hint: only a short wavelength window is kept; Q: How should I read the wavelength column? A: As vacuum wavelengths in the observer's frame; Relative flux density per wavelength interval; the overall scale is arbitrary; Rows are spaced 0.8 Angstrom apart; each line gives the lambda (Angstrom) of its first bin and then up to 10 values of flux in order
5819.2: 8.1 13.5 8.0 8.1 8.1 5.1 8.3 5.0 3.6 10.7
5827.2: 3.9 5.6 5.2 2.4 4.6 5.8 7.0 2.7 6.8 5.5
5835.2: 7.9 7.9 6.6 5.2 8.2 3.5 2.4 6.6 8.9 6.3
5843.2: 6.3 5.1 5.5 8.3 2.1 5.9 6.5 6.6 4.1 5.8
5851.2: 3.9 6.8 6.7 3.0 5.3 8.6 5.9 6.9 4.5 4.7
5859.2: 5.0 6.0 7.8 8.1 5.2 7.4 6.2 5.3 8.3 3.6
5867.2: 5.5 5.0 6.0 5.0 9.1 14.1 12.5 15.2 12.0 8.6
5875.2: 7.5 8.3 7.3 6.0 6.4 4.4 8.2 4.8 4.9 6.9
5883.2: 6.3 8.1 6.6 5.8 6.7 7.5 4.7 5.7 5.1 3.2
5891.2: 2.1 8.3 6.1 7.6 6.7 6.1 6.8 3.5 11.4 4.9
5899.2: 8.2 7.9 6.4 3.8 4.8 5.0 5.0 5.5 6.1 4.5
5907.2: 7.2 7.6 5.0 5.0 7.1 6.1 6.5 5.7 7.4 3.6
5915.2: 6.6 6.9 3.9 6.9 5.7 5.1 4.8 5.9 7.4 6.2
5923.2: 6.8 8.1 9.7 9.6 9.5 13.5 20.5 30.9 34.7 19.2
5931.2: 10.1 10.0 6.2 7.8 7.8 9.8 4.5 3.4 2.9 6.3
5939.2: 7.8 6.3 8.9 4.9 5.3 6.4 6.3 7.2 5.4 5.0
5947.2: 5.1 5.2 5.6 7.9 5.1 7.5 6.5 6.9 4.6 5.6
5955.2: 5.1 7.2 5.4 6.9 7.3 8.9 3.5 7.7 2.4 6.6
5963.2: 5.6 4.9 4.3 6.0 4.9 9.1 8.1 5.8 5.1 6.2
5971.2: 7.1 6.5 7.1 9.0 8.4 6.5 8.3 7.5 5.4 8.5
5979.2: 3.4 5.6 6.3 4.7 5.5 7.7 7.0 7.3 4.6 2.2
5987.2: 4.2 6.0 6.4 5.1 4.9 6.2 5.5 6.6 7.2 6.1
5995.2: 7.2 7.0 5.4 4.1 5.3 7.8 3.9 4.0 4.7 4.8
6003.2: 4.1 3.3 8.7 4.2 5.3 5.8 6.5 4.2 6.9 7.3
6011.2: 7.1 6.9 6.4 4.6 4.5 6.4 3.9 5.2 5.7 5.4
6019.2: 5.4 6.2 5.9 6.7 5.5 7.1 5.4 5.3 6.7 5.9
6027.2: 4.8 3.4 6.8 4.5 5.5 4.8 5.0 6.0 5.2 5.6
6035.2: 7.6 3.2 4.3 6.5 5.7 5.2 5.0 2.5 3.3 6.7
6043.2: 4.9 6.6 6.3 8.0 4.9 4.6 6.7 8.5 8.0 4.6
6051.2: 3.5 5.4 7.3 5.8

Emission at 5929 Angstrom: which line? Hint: [O III] 5007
